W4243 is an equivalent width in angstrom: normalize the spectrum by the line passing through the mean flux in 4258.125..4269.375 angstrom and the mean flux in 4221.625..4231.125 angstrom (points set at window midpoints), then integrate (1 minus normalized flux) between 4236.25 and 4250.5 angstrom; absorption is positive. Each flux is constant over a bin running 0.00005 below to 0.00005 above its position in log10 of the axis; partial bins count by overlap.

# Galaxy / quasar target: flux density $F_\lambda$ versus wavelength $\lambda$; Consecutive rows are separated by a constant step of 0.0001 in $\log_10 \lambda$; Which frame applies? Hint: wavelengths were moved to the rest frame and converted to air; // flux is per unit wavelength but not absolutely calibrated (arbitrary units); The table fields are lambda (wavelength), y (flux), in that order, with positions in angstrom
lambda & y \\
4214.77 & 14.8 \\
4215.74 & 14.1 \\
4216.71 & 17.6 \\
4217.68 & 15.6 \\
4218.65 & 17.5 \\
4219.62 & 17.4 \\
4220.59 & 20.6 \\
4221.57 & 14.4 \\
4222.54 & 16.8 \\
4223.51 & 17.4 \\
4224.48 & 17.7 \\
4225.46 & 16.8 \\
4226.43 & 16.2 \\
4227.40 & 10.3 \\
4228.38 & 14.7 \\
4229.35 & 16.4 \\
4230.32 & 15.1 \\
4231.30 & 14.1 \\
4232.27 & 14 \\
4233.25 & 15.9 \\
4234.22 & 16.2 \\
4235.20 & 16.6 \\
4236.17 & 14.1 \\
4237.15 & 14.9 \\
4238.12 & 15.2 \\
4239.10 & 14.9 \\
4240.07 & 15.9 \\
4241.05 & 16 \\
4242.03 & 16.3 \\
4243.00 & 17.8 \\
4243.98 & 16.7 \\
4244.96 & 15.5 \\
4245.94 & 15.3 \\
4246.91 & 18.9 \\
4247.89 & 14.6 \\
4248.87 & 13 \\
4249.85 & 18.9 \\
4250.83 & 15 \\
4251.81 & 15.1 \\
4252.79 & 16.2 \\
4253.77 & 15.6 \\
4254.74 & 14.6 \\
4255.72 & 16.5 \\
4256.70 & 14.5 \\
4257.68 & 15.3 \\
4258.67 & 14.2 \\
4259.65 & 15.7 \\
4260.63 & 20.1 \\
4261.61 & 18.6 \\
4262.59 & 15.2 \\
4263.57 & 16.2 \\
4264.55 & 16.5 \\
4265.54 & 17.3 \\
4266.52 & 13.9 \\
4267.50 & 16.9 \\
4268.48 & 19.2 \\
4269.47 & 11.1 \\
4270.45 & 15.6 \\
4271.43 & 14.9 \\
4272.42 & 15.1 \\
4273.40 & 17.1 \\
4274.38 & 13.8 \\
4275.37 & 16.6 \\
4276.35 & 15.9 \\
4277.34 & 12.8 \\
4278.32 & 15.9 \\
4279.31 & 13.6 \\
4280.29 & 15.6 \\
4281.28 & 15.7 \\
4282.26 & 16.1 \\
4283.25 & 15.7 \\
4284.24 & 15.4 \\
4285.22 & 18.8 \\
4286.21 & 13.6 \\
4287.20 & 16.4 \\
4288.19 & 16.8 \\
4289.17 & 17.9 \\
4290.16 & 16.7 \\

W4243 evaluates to 0.1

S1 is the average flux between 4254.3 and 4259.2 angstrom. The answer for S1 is 15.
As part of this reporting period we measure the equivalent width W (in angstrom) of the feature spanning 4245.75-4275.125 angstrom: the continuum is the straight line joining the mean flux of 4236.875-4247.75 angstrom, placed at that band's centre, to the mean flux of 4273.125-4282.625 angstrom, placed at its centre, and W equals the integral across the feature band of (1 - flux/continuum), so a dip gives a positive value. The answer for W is -0.3 angstrom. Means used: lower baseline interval 16.1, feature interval 15.8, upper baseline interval 15.3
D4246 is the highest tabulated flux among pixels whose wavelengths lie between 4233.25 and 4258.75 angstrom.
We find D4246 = 18.9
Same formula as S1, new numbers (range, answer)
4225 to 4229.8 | 14.9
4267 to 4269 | 17.9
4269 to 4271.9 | 13.9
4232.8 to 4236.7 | 15.7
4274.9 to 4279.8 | 15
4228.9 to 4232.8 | 14.9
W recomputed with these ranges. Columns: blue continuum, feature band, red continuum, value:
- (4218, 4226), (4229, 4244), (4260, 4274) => 1.2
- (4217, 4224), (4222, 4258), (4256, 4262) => 2.3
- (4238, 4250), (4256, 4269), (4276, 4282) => -0.8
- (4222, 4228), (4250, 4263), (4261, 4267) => 0.2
